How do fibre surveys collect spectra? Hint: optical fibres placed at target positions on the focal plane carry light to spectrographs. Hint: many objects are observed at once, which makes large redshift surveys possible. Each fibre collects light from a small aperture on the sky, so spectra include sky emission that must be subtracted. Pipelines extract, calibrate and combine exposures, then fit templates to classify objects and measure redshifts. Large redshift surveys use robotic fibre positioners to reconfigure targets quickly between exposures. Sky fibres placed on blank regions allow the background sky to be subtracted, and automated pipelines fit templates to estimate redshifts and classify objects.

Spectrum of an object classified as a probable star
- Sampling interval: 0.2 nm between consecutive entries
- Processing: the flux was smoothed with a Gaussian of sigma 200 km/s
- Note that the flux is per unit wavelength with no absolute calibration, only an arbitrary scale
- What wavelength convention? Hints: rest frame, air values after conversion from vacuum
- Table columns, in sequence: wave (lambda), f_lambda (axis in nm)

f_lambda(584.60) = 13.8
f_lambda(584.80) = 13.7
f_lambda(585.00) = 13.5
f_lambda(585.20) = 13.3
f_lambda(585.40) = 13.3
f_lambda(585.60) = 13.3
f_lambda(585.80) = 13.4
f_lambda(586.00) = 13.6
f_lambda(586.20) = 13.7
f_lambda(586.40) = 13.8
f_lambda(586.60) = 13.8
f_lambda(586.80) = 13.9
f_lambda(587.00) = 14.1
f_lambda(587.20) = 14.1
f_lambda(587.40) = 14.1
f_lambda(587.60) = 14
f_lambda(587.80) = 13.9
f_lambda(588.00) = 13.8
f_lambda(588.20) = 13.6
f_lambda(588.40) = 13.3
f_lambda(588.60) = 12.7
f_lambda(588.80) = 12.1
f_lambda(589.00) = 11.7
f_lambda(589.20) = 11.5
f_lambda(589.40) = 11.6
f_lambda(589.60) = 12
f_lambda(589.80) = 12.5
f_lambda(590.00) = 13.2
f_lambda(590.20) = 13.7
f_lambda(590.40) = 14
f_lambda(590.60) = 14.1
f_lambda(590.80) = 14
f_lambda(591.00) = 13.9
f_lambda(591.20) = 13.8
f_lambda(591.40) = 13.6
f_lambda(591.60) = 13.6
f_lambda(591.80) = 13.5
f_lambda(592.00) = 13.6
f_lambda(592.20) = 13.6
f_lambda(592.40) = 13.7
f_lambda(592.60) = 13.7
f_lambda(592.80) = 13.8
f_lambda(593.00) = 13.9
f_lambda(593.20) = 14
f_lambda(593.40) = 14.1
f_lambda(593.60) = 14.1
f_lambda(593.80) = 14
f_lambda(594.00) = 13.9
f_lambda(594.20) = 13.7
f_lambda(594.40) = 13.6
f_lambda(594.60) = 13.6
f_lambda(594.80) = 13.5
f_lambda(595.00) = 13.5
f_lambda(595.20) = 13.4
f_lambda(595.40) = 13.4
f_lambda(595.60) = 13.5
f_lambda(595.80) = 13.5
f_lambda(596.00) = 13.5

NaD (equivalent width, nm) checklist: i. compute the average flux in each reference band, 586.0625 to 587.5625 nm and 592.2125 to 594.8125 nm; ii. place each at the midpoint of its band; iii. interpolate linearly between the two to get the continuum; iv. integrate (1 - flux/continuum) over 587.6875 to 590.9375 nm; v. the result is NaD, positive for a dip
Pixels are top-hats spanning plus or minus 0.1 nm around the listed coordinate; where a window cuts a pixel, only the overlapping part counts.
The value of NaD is 0.208 nm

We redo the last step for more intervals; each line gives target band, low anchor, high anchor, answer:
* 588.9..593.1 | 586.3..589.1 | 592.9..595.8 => 0.10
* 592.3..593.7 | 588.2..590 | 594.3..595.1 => -0.08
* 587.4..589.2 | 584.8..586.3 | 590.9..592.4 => 0.06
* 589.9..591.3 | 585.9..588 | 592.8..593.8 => 0.01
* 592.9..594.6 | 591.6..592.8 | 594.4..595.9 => -0.04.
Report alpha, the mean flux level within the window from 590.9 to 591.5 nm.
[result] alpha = 13.8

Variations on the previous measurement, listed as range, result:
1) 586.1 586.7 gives 13.8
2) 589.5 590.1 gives 12.6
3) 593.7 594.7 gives 13.8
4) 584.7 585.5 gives 13.4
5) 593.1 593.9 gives 14.1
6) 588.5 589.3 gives 12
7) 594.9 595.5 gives 13.4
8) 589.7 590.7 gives 13.5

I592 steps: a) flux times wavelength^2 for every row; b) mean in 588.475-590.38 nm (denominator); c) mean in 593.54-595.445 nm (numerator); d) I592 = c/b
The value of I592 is 1.12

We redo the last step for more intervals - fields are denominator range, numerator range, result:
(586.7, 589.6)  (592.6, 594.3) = 1.08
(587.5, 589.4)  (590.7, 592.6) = 1.08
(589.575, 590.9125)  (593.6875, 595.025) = 1.03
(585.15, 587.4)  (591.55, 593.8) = 1.03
